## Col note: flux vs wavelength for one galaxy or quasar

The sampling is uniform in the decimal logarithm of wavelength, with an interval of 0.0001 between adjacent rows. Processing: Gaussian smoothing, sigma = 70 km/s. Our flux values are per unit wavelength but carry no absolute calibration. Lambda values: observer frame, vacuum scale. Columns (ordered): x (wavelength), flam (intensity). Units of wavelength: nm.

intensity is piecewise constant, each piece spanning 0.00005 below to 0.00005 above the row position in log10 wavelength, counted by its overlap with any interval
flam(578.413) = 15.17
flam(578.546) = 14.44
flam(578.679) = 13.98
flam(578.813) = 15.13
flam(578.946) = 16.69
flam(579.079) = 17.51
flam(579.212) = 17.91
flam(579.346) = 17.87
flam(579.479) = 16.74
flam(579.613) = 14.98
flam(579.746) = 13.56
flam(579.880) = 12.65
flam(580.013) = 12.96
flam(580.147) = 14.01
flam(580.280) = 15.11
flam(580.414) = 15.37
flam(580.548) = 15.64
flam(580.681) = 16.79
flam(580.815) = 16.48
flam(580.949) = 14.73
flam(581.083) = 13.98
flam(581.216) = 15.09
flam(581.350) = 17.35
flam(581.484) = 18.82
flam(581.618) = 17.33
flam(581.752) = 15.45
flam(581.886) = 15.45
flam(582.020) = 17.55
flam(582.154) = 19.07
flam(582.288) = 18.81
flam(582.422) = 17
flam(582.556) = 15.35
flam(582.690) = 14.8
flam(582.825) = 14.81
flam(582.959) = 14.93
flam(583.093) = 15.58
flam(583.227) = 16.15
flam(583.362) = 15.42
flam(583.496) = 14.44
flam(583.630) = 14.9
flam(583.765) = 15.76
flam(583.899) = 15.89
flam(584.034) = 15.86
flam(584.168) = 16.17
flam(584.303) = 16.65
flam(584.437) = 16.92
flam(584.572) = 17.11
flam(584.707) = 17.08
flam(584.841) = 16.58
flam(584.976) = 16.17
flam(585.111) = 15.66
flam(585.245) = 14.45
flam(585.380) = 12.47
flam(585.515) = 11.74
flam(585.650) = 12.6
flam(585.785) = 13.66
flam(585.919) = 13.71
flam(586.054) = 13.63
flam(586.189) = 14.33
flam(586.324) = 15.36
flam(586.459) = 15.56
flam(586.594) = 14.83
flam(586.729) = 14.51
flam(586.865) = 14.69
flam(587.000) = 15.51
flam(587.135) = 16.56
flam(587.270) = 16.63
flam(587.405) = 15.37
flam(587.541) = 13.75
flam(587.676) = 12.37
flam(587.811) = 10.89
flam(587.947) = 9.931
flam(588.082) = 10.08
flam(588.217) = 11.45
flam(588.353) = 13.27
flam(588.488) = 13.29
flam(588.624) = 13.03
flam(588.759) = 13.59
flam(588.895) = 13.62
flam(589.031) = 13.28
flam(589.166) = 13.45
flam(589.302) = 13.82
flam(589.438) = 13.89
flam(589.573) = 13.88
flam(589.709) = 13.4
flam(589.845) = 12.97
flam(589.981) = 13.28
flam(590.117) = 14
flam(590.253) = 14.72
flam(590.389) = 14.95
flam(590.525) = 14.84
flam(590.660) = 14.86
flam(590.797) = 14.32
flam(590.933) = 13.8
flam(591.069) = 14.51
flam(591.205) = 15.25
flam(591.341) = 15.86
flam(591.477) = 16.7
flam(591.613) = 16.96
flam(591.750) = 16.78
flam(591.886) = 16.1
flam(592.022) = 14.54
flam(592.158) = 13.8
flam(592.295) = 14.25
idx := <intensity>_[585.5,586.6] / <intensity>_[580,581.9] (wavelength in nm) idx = 0.9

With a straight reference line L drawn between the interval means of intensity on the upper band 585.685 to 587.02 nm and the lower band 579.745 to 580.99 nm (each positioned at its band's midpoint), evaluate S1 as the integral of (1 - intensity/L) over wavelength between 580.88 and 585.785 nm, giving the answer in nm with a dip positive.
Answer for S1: -0.37 nm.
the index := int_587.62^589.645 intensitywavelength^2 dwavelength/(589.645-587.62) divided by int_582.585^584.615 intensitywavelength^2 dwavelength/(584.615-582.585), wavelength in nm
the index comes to 0.82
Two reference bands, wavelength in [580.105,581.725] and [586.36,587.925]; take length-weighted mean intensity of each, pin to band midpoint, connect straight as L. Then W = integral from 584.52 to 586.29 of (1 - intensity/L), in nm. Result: 0.04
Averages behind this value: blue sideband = 15.9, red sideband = 14.5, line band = 14.5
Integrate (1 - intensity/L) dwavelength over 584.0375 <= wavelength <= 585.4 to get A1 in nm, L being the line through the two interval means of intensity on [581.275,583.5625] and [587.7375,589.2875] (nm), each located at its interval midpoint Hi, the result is -0.11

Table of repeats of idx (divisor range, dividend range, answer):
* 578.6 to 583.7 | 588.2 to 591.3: 0.88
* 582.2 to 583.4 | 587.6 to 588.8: 0.75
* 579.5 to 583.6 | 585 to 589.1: 0.87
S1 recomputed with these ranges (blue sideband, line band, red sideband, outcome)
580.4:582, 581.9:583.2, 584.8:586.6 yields -0.07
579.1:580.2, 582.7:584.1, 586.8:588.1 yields -0.08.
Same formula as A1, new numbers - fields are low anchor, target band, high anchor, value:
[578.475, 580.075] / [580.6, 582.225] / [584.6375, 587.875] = -0.15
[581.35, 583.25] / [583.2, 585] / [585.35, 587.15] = -0.07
